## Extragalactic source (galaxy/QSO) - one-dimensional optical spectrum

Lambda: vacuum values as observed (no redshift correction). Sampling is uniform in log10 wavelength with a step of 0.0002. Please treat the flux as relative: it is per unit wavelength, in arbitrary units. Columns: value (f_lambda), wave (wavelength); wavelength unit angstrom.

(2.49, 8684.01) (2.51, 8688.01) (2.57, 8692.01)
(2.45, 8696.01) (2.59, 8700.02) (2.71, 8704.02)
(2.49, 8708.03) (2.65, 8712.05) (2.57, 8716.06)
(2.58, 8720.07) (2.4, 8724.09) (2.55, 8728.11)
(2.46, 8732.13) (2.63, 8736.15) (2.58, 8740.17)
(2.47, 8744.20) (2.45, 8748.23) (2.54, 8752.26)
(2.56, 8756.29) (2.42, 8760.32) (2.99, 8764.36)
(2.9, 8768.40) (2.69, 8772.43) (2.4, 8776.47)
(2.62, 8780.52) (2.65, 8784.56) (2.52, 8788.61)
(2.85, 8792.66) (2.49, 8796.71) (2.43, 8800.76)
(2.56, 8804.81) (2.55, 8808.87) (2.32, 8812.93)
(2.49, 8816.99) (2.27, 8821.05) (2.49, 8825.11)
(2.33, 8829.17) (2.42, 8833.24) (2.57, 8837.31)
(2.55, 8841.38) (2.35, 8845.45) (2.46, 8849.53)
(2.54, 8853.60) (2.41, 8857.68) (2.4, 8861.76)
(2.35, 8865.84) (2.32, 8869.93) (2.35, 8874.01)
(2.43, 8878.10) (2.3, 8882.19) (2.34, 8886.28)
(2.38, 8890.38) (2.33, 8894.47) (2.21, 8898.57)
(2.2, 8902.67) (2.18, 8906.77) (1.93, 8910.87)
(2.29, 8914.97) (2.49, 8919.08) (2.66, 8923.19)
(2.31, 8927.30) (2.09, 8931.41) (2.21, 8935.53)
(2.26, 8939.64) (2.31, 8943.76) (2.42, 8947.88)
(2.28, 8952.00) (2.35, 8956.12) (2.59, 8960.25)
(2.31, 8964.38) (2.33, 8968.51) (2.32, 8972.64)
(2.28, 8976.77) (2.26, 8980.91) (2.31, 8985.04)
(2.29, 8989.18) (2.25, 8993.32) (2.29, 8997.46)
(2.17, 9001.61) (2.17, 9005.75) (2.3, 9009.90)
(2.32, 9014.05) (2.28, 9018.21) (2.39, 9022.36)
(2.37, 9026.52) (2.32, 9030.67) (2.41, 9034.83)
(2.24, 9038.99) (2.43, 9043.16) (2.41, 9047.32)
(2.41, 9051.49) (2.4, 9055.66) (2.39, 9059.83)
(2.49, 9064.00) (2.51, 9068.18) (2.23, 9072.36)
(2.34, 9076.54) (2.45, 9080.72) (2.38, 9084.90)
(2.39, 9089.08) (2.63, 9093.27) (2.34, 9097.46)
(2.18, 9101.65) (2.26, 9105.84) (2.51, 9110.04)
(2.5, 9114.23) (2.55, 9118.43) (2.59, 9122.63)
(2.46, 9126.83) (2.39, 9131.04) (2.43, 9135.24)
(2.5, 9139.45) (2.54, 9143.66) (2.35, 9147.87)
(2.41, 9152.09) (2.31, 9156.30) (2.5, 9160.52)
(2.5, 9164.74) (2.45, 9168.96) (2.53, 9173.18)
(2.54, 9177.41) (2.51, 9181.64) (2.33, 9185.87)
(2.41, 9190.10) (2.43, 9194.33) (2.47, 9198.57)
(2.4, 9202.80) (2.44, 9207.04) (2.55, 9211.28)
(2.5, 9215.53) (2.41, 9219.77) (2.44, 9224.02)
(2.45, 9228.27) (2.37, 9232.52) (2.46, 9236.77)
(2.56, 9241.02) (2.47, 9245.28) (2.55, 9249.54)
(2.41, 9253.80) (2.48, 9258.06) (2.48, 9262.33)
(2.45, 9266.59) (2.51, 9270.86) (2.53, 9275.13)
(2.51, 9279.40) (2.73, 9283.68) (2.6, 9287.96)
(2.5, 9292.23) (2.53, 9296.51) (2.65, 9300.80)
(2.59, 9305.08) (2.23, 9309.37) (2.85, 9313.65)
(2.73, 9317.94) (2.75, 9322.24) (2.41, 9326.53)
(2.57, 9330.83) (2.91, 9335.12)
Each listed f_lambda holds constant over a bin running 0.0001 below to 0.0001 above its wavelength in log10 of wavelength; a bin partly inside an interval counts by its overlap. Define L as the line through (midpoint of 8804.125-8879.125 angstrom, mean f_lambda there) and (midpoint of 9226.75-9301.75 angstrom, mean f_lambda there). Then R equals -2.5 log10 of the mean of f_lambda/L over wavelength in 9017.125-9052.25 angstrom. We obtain 0.046 mag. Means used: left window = 2.43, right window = 2.51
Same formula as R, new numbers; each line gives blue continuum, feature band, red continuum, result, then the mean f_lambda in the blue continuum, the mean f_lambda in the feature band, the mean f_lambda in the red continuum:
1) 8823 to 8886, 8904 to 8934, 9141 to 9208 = 0.07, 2.42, 2.28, 2.45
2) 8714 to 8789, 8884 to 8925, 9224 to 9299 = 0.12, 2.58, 2.3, 2.5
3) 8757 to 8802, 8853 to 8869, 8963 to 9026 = 0.04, 2.63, 2.41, 2.29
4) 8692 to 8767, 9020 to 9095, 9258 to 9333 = 0.07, 2.56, 2.4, 2.56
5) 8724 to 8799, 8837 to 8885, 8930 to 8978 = 0.02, 2.59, 2.41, 2.32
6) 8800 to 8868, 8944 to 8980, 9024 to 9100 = 0.03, 2.44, 2.35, 2.4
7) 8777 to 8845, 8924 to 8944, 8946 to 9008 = 0.05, 2.5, 2.26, 2.31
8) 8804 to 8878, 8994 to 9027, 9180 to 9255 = 0.07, 2.43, 2.28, 2.45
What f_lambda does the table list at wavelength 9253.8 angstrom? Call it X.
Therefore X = 2.41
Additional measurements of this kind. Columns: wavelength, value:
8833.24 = 2.42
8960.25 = 2.59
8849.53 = 2.46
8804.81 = 2.56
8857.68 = 2.41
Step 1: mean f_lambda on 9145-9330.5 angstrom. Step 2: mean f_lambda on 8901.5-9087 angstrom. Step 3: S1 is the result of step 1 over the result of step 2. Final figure 1.07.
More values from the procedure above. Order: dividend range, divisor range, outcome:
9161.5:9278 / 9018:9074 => 1.04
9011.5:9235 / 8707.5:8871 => 0.96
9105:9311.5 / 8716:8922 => 1.01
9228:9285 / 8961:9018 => 1.09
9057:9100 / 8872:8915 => 1.06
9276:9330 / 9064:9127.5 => 1.07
